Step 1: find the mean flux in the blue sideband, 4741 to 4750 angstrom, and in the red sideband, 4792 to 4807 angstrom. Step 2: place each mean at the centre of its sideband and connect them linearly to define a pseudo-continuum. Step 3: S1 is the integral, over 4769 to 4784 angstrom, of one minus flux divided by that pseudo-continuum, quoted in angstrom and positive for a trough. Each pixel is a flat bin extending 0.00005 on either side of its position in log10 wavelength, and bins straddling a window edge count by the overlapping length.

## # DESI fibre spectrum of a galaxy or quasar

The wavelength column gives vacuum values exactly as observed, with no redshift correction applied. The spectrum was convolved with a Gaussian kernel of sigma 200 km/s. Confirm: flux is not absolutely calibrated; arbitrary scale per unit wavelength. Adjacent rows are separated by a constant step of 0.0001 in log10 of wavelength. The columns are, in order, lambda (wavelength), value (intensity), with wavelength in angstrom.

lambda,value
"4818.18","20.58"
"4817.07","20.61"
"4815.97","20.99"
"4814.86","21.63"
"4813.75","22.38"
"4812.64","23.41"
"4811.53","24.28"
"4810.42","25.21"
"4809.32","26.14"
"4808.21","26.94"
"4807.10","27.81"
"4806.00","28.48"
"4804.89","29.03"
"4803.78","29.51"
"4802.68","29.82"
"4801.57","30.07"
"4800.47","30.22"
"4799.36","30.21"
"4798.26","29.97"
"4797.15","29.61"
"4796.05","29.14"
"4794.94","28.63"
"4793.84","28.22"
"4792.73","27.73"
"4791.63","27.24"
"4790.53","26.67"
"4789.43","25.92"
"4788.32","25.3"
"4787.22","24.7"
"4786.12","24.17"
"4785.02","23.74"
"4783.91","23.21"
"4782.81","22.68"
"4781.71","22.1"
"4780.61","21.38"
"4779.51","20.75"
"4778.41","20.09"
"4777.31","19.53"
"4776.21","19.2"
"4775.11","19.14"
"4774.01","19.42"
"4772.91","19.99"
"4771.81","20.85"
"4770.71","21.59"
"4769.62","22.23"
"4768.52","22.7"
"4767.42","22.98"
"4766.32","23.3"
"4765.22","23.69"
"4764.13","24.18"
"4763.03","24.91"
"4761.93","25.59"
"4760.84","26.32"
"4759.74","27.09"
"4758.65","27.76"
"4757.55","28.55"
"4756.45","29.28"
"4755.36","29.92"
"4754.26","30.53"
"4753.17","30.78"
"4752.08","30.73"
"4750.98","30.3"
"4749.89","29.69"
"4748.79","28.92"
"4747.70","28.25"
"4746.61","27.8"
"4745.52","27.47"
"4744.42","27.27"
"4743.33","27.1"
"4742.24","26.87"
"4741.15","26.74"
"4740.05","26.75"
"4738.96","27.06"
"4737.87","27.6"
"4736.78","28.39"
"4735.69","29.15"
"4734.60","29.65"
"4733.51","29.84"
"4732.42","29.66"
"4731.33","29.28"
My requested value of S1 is 4.1 angstrom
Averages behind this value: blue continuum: 27.7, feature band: 20.8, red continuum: 29.2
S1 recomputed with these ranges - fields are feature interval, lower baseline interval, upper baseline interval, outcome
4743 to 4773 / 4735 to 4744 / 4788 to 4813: 1.19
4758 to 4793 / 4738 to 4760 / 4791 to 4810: 6.48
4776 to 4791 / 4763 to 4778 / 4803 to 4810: 0.67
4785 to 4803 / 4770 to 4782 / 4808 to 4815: -4.37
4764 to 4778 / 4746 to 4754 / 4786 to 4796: 3.38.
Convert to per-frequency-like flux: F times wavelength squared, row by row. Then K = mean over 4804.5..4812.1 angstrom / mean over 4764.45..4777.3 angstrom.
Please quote 1.3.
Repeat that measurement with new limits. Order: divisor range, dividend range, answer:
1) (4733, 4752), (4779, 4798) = 0.92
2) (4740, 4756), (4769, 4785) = 0.74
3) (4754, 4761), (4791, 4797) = 1.01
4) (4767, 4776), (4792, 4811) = 1.38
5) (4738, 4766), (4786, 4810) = 1.03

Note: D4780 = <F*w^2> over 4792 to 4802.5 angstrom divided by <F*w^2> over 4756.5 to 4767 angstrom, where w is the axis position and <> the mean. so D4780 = 1.2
